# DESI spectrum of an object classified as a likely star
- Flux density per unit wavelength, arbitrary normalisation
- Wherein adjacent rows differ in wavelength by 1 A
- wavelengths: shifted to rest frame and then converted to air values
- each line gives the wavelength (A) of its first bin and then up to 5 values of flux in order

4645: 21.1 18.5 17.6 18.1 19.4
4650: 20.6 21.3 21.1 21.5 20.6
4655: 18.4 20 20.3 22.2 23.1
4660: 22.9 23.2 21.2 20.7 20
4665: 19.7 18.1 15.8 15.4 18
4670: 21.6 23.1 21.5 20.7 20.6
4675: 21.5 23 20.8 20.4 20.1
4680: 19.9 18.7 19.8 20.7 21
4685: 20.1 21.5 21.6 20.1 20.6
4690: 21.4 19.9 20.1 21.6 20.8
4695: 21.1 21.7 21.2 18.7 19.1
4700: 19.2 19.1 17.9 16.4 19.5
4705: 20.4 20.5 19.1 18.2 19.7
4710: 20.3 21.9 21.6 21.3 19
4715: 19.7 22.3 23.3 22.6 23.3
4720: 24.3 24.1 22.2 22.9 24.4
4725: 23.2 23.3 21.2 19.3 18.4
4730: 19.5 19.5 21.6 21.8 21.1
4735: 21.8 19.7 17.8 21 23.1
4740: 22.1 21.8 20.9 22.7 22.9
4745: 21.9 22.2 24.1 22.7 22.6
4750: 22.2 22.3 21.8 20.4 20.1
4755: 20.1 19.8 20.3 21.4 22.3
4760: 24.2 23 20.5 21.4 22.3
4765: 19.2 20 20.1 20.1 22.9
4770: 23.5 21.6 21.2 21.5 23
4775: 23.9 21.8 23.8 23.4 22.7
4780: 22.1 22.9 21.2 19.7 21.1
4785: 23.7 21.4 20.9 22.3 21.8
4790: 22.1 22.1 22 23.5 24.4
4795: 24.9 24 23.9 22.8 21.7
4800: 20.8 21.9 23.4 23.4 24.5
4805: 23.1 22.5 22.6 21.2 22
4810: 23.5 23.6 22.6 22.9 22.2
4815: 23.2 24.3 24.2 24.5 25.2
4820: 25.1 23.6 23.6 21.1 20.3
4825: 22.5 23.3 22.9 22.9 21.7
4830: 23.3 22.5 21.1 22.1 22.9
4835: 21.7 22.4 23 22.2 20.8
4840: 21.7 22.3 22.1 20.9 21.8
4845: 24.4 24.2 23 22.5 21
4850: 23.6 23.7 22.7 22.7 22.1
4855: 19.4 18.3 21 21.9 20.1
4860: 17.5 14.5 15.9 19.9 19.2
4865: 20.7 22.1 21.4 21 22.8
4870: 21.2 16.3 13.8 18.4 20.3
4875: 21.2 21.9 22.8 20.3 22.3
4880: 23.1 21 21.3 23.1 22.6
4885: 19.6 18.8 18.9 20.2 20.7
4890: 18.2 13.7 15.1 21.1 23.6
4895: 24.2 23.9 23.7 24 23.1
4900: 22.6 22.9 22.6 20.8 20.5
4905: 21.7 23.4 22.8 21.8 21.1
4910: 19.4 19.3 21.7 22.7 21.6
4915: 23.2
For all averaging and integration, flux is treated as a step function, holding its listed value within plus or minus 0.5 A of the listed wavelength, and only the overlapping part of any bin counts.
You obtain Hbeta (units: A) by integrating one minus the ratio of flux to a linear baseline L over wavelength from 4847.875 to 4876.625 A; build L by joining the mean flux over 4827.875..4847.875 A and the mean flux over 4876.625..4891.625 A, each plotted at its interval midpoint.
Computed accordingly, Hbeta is 1.5 A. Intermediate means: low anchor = 22.3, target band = 20.2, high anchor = 20.4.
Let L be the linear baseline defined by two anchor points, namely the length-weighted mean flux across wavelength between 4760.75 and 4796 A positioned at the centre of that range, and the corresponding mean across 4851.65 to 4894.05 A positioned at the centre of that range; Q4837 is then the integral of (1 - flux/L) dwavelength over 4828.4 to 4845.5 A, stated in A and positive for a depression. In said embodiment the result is -1.1 A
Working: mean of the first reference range 22.1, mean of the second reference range 20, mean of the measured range 22.2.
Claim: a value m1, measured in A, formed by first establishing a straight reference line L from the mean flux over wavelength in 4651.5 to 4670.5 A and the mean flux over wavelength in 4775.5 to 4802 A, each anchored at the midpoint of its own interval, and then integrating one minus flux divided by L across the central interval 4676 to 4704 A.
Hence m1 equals 0.72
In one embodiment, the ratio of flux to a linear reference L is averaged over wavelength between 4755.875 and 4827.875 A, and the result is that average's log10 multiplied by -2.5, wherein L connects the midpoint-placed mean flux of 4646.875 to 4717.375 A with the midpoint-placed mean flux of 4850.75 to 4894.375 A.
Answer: -0.12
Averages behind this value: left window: 20.3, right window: 20.1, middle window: 22.5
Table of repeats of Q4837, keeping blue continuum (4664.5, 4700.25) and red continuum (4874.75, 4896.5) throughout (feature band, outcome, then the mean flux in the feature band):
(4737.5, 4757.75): -1.3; 21.7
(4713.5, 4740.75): -1.6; 21.6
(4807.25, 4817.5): -1.2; 23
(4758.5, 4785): -1.9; 21.9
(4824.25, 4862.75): -1.8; 21.6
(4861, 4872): 0.7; 19.5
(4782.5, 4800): -1.6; 22.4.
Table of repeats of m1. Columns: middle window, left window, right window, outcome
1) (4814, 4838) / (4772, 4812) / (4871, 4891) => -1.4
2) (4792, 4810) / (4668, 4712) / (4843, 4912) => -2.0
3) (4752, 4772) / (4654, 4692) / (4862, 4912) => -0.6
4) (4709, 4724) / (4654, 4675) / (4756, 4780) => -0.7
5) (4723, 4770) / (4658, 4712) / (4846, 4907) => -2.3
